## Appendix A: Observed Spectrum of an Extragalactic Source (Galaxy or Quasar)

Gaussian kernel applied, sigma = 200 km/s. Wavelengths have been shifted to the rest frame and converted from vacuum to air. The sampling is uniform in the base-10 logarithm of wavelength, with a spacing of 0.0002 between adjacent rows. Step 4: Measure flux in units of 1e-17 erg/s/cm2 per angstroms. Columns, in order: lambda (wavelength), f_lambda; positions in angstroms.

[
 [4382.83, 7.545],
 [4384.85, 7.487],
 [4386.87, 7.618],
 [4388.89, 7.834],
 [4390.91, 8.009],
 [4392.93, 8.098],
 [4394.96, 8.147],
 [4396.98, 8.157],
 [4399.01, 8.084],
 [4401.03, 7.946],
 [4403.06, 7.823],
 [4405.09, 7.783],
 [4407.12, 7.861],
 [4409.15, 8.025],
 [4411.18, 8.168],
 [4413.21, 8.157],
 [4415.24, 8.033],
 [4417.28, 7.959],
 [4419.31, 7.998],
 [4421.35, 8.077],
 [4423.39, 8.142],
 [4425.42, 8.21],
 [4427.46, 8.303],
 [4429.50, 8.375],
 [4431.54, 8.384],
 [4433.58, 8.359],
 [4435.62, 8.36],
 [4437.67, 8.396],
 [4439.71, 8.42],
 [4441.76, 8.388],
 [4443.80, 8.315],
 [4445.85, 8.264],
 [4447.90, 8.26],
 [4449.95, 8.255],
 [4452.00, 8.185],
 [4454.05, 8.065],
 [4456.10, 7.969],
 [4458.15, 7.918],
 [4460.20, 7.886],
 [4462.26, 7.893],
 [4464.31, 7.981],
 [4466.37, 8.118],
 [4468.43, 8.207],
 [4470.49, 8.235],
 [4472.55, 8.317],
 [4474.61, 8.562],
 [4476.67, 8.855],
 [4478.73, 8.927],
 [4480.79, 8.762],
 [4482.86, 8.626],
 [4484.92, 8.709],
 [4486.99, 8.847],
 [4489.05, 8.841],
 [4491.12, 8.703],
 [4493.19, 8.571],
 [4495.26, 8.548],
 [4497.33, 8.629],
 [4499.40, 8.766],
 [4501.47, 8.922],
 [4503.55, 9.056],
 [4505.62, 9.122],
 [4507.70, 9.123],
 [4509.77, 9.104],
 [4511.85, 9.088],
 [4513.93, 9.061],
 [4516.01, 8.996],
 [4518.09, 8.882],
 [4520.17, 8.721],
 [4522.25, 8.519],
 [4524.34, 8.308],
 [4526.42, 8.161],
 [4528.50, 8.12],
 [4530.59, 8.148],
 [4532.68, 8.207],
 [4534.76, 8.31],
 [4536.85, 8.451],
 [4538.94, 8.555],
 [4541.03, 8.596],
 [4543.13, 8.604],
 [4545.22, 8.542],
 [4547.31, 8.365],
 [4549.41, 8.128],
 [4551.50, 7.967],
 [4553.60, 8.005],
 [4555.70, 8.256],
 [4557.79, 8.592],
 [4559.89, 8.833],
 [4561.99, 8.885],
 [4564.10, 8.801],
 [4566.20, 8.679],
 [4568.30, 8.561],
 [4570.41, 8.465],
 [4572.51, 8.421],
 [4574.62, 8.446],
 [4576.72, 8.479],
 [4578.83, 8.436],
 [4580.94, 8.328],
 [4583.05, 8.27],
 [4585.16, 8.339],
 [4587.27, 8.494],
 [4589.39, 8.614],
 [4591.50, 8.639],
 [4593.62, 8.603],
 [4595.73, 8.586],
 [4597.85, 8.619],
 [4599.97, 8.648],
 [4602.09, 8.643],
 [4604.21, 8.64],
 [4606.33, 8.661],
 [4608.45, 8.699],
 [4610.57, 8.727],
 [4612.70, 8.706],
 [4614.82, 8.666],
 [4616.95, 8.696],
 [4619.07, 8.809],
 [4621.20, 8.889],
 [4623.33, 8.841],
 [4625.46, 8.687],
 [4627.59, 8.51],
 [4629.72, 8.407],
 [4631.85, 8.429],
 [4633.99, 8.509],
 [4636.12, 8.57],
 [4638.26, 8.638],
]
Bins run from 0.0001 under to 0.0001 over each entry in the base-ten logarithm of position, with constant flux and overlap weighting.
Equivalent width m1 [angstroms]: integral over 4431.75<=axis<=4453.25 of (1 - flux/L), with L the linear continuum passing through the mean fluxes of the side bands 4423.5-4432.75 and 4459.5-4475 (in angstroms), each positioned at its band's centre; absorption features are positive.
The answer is -0.20 angstroms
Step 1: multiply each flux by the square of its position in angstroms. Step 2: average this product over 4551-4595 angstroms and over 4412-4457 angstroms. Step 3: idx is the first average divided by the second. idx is 1.10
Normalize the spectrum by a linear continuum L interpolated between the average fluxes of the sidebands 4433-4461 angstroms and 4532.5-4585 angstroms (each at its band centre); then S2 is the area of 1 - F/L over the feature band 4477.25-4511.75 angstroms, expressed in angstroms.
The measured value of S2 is -2.2 angstroms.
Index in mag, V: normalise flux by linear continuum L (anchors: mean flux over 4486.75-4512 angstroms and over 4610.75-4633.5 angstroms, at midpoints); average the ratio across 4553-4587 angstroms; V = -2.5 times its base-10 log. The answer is 0.03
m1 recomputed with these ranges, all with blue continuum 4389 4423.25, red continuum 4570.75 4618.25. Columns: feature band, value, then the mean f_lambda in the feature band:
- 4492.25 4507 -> -0.9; 8.81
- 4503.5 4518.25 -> -1.3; 9.06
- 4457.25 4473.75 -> 0.2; 8.07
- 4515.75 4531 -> -0.2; 8.47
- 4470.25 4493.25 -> -1.2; 8.68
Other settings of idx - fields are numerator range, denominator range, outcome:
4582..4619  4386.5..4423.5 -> 1.17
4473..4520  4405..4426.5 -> 1.14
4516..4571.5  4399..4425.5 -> 1.12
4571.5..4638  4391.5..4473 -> 1.14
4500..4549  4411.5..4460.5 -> 1.10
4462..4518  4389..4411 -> 1.13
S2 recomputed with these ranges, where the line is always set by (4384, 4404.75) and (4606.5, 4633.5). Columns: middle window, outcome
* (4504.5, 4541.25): -1.3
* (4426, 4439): -0.5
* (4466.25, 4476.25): -0.2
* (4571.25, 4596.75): 0.2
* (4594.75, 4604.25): 0.0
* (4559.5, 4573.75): -0.3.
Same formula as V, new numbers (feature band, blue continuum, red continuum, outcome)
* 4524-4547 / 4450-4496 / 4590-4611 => 0.02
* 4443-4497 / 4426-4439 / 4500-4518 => 0.04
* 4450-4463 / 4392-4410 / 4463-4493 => 0.05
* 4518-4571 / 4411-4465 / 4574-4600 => 0.00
